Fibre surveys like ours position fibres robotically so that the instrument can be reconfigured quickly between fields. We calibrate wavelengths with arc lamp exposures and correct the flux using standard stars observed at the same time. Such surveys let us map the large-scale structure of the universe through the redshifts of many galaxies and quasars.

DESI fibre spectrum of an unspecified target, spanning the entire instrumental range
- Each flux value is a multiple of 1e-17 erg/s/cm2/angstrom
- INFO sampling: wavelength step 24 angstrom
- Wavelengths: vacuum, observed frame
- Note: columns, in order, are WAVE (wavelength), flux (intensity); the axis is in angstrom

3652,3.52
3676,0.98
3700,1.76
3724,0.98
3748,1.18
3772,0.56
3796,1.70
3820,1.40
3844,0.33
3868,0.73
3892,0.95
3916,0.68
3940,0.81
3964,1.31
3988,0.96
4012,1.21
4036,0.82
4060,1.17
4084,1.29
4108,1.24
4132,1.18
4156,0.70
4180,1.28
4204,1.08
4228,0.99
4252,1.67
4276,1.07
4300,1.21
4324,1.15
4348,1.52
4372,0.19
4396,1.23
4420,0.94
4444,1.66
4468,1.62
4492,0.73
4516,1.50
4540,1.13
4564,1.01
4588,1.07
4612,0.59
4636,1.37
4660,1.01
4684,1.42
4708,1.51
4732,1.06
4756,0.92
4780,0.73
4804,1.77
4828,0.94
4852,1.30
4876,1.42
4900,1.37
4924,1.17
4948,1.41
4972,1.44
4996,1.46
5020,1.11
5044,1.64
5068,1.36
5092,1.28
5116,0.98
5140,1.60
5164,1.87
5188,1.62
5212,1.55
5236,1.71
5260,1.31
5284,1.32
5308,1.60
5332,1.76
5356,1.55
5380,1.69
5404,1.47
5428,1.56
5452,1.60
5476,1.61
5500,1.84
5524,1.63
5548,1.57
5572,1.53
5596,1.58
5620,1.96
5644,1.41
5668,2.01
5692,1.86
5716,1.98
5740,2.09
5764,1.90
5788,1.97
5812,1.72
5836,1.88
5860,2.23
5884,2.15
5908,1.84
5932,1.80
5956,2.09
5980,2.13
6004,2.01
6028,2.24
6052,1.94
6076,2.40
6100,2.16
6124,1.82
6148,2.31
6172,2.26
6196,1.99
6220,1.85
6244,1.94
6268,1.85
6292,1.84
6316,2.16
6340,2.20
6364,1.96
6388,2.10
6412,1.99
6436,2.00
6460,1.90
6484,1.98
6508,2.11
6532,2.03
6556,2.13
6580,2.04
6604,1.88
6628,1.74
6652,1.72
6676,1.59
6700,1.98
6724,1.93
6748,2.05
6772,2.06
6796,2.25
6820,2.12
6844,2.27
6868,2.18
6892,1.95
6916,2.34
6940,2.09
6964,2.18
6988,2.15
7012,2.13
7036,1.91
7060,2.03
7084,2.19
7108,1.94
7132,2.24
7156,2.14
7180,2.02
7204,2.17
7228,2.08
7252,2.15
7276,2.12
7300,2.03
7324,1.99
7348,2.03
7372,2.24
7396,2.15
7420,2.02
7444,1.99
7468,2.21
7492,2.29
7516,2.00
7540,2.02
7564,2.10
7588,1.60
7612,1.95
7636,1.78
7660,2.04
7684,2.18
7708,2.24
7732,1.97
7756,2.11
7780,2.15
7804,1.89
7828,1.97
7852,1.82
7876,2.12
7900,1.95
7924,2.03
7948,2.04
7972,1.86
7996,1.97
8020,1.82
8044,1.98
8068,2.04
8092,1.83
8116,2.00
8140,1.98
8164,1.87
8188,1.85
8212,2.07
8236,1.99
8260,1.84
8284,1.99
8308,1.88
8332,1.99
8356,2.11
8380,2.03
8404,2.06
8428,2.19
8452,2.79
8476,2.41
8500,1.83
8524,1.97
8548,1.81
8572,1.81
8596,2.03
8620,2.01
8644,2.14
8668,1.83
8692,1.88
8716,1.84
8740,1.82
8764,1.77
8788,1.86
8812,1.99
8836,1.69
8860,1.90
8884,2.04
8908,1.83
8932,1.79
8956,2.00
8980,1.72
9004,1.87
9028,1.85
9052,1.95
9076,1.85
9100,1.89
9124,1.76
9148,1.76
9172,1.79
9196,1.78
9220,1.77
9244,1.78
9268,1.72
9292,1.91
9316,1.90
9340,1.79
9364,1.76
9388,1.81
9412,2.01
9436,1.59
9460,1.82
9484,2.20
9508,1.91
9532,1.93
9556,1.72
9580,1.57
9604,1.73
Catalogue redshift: 0.286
